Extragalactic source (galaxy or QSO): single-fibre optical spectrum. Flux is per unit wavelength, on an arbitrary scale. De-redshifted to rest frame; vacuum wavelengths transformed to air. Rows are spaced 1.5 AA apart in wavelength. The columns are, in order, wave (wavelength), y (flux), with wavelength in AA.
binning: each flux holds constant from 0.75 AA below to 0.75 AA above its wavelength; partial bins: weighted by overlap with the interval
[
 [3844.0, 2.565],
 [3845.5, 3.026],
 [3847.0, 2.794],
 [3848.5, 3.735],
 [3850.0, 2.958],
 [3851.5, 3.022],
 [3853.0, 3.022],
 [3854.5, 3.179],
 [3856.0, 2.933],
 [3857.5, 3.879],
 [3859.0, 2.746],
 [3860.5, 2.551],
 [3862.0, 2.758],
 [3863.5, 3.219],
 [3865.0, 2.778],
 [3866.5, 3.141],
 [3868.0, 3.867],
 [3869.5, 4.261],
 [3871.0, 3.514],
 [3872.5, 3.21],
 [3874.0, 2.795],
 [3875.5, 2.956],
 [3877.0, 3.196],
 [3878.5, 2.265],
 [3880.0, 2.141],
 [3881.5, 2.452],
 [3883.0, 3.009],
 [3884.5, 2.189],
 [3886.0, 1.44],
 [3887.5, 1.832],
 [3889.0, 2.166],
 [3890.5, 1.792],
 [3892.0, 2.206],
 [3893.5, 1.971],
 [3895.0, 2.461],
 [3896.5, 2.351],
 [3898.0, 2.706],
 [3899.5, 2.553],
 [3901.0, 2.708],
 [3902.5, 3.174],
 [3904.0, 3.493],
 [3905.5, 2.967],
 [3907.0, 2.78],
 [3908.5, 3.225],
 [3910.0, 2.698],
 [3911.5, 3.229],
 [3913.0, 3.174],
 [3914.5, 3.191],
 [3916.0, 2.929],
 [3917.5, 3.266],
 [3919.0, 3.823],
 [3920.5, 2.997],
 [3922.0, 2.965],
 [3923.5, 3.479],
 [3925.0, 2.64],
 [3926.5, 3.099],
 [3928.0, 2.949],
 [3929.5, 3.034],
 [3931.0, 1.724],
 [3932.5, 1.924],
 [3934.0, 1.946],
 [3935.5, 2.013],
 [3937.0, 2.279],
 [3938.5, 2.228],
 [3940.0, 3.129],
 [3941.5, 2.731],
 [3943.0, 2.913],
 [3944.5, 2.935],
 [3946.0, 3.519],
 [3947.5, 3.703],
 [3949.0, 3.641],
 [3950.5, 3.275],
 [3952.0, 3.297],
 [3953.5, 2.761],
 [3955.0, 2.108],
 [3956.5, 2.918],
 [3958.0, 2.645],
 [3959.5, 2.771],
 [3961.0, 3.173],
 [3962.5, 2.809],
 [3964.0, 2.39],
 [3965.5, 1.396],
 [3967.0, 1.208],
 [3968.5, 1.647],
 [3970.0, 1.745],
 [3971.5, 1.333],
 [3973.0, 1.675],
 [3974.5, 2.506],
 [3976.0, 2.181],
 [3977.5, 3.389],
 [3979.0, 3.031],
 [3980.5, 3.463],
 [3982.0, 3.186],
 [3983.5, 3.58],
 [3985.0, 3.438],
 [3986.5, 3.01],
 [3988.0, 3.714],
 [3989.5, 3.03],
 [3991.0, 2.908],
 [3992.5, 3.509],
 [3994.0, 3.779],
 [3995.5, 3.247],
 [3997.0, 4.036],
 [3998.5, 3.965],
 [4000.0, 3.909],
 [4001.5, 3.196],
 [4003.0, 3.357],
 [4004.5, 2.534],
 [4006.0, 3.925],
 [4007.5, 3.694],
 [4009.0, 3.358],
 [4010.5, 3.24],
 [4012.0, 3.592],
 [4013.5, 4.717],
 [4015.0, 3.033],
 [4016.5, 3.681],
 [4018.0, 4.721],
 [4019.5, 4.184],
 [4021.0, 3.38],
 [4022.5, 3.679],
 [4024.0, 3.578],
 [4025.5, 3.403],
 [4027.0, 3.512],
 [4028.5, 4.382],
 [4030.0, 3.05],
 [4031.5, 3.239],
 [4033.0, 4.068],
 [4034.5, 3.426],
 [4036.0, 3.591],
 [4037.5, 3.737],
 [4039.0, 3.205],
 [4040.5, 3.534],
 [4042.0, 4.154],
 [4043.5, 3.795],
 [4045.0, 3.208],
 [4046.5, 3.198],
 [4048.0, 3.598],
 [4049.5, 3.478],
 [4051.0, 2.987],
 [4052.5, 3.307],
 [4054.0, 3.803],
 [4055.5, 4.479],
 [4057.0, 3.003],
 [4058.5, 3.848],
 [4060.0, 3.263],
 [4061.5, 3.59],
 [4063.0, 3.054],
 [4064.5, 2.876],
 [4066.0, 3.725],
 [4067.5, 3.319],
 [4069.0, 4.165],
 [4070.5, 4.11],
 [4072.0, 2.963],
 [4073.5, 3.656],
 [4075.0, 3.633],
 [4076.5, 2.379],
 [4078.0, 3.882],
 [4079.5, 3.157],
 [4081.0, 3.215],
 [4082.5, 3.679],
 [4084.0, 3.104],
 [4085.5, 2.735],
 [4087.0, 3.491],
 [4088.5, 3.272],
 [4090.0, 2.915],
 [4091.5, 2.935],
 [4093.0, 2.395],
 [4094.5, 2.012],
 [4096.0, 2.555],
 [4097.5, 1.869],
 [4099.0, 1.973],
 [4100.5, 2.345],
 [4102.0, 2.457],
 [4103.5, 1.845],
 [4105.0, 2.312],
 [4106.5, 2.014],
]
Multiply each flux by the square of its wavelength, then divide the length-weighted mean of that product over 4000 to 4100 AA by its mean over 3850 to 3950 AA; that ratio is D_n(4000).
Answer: 1.3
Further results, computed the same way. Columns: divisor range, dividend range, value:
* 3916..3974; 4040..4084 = 1.40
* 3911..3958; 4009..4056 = 1.32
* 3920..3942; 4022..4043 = 1.46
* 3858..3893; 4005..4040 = 1.45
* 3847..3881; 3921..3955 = 0.95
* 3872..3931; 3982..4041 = 1.37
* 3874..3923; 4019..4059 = 1.42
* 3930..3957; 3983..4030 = 1.36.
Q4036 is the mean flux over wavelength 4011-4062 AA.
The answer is 3.63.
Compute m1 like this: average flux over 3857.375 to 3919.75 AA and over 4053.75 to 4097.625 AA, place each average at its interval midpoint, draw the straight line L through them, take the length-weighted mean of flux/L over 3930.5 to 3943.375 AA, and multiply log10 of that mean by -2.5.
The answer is 0.26 mag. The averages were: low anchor 2.82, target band 2.32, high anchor 3.25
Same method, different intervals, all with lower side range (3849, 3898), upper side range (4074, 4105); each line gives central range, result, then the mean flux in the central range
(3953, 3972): 0.237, 2.23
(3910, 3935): -0.044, 2.88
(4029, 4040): -0.248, 3.5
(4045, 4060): -0.247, 3.49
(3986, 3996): -0.195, 3.32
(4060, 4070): -0.235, 3.46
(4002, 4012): -0.208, 3.37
